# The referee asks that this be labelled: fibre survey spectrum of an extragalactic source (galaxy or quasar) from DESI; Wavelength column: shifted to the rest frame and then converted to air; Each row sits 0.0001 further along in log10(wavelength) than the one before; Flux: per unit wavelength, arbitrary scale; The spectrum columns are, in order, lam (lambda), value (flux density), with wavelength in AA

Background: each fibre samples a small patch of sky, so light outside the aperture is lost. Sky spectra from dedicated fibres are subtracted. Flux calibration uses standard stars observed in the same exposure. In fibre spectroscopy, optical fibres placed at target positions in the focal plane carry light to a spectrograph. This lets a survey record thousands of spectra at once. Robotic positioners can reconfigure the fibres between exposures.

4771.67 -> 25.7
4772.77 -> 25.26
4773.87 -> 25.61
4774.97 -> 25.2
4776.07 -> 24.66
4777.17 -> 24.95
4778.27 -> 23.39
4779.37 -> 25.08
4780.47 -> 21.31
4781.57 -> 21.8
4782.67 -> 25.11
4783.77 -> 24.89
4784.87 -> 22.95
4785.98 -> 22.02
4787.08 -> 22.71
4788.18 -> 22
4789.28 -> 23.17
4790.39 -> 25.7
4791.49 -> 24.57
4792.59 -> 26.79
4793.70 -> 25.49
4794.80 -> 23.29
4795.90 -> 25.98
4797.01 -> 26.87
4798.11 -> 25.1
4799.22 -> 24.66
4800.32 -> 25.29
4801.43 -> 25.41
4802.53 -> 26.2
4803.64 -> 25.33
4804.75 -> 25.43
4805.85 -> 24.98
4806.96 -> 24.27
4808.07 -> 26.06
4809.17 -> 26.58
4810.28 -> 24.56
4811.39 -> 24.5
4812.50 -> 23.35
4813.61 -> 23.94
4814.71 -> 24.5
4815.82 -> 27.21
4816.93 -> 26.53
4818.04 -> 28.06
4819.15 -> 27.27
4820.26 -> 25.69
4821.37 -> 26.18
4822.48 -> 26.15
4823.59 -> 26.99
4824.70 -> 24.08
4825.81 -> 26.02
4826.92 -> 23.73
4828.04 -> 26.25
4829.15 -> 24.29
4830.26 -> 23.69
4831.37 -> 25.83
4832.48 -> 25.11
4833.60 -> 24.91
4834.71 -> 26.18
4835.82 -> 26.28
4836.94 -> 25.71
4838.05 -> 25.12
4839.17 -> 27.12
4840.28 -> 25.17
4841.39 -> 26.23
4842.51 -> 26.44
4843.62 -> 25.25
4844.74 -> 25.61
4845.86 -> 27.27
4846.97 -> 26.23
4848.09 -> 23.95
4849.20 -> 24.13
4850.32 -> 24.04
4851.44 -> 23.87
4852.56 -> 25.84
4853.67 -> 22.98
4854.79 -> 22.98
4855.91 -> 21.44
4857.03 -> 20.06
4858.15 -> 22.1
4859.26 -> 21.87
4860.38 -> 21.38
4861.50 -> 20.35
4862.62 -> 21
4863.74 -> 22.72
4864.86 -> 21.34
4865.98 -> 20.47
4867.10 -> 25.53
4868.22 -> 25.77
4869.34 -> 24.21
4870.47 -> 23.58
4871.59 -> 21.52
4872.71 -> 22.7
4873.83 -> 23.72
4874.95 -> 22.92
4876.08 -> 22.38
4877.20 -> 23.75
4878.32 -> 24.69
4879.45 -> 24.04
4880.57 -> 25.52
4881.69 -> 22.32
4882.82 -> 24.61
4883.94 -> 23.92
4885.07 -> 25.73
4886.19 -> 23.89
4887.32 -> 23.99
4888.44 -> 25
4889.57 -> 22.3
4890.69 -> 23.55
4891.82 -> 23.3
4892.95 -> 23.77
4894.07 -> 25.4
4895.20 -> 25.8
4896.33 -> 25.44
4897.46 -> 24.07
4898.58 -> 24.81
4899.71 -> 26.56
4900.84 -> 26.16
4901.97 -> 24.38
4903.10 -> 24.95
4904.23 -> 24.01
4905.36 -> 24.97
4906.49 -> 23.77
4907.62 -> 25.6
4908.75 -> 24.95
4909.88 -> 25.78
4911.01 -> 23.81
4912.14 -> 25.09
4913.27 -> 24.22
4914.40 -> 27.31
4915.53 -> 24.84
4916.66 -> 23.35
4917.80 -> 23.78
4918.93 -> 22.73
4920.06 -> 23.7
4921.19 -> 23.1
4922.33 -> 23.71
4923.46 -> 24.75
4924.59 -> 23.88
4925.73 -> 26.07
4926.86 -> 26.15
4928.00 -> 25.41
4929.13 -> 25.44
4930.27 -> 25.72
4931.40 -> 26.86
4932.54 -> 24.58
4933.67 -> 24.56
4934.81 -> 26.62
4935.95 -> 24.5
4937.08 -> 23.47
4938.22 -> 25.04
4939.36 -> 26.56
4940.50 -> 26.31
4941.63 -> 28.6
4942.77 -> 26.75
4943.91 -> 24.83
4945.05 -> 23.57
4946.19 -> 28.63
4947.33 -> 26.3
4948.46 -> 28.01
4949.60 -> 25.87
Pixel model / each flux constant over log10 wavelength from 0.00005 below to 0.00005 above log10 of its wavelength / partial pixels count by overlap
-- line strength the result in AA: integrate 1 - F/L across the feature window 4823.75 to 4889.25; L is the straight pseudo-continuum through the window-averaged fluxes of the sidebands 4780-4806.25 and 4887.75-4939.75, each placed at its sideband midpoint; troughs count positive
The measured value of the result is 1.4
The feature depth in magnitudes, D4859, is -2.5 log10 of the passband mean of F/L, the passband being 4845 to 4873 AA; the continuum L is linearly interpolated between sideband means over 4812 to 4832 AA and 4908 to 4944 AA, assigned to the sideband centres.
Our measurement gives 0.10 mag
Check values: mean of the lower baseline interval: 25.6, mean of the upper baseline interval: 25.1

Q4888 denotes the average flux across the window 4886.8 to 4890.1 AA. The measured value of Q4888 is 23.8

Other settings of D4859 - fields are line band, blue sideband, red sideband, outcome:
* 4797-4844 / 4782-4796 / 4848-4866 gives -0.10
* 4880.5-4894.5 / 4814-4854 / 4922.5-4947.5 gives 0.07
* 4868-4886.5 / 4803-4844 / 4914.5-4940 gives 0.06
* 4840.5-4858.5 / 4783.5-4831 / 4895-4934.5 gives 0.03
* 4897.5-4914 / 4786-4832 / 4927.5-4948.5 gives 0.03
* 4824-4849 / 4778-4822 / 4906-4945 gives -0.02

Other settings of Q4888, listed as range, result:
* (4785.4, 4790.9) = 23.1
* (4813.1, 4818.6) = 26.1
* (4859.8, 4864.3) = 21.4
